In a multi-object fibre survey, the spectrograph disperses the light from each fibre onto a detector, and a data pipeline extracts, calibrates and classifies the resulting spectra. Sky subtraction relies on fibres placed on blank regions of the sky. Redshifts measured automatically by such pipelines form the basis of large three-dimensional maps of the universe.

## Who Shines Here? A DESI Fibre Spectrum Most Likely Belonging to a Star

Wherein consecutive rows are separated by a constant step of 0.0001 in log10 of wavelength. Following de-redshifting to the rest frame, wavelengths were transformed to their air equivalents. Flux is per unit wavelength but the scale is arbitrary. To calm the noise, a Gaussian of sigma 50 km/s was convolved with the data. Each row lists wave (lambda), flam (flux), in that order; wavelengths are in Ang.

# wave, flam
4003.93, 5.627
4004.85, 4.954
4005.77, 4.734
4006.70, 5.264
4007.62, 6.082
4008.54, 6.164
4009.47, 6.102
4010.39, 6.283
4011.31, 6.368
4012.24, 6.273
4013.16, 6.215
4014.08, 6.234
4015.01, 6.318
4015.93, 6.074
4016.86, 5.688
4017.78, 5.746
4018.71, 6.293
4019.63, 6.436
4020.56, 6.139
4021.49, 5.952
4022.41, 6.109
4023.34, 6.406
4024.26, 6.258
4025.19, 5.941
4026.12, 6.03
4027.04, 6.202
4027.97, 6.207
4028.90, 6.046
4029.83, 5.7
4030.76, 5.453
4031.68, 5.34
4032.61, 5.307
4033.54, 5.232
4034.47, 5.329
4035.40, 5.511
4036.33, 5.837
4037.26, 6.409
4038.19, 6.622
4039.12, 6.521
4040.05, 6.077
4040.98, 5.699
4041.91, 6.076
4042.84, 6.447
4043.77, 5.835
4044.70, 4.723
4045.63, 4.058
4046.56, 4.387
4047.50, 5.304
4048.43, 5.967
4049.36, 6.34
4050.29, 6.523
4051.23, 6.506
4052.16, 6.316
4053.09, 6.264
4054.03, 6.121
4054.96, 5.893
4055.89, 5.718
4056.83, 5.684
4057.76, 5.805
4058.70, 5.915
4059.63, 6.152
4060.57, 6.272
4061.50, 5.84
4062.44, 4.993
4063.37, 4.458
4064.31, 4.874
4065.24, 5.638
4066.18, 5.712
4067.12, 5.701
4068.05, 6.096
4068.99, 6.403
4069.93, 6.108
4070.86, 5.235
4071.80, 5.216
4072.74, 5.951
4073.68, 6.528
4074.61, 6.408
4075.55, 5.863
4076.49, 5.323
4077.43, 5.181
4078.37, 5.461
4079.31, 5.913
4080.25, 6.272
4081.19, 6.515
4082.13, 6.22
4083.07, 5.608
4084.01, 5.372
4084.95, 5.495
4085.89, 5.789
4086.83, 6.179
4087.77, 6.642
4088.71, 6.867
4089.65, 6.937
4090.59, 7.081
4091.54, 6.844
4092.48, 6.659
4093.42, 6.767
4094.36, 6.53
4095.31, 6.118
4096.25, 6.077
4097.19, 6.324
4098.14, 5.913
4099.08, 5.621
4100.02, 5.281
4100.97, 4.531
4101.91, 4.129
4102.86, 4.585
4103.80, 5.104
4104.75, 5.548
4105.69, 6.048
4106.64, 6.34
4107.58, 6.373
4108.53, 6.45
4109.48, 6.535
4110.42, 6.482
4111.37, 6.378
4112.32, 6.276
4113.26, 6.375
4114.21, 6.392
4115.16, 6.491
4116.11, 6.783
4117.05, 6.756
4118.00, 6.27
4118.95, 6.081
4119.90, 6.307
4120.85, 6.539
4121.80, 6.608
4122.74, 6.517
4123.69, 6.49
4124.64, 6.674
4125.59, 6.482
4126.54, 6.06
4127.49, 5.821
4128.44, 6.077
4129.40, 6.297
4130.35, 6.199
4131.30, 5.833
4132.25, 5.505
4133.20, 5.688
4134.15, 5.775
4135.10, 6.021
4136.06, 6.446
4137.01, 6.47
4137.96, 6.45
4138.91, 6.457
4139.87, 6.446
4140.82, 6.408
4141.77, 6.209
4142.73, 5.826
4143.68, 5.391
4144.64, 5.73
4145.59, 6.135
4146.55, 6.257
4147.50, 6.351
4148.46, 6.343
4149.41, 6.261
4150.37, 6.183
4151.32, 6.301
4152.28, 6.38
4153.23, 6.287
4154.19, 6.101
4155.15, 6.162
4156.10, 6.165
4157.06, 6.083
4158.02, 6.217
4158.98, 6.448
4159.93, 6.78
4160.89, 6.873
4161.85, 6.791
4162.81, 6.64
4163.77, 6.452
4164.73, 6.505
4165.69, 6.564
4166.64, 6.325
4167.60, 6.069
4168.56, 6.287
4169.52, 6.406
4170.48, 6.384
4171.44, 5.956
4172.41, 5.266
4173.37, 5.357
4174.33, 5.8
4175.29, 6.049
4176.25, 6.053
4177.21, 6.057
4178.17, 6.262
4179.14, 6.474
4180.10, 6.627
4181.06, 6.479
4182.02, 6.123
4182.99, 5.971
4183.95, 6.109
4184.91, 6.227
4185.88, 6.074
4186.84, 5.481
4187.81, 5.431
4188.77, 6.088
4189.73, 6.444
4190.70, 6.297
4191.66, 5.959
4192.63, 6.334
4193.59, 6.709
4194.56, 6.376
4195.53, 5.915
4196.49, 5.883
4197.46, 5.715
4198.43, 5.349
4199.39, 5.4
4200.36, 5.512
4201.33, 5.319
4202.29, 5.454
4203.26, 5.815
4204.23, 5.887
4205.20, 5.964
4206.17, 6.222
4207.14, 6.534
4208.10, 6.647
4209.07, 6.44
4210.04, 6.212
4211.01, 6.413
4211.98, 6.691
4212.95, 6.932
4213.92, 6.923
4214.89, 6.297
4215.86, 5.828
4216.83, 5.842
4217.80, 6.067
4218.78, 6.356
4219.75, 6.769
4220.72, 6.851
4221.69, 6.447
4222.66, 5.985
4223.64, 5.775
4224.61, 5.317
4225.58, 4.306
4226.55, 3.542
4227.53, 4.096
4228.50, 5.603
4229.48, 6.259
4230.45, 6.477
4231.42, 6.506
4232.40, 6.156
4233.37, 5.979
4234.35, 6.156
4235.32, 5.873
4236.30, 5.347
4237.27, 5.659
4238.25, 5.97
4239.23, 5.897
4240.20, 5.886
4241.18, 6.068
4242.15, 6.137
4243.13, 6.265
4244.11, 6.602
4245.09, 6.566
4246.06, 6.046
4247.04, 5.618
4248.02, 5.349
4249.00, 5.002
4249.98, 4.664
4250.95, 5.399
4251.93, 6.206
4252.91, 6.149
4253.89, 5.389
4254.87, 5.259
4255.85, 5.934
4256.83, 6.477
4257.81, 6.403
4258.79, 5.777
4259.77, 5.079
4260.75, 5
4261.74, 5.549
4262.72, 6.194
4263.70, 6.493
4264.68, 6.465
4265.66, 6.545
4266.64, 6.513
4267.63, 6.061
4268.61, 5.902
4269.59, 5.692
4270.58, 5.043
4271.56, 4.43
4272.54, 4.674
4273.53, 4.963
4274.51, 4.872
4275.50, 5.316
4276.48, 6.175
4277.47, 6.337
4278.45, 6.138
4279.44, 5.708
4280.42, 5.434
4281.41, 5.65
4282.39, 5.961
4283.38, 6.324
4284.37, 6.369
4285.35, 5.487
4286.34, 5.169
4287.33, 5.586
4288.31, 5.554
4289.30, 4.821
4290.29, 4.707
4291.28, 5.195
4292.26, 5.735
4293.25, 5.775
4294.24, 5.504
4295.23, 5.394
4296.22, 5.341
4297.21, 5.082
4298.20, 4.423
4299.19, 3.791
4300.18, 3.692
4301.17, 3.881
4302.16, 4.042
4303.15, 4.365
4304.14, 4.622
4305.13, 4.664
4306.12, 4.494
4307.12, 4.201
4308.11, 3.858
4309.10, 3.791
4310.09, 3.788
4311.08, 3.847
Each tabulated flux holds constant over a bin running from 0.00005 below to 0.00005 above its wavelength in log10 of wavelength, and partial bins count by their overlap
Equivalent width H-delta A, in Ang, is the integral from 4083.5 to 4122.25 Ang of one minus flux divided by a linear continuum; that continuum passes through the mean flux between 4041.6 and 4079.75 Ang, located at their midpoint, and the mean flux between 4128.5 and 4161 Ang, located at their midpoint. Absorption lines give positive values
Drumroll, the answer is -1.2 Ang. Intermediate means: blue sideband 5.74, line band 6.14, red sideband 6.18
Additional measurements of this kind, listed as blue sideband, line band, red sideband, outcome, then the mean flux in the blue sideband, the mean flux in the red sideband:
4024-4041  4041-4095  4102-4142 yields 0.8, 5.88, 6.2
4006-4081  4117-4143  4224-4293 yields -2.0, 5.86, 5.68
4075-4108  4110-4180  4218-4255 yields -4.4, 5.93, 5.79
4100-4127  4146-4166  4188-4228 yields -1.1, 6.11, 5.97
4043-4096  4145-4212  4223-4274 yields -4.3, 5.91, 5.71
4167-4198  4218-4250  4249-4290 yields 0.1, 6.08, 5.67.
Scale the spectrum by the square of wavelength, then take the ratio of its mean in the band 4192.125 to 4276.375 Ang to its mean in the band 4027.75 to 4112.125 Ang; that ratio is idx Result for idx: 1.08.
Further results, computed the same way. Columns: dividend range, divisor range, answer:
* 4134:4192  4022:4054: 1.13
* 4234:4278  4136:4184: 0.97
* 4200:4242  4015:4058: 1.11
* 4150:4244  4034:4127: 1.07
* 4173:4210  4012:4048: 1.11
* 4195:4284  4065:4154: 1.02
